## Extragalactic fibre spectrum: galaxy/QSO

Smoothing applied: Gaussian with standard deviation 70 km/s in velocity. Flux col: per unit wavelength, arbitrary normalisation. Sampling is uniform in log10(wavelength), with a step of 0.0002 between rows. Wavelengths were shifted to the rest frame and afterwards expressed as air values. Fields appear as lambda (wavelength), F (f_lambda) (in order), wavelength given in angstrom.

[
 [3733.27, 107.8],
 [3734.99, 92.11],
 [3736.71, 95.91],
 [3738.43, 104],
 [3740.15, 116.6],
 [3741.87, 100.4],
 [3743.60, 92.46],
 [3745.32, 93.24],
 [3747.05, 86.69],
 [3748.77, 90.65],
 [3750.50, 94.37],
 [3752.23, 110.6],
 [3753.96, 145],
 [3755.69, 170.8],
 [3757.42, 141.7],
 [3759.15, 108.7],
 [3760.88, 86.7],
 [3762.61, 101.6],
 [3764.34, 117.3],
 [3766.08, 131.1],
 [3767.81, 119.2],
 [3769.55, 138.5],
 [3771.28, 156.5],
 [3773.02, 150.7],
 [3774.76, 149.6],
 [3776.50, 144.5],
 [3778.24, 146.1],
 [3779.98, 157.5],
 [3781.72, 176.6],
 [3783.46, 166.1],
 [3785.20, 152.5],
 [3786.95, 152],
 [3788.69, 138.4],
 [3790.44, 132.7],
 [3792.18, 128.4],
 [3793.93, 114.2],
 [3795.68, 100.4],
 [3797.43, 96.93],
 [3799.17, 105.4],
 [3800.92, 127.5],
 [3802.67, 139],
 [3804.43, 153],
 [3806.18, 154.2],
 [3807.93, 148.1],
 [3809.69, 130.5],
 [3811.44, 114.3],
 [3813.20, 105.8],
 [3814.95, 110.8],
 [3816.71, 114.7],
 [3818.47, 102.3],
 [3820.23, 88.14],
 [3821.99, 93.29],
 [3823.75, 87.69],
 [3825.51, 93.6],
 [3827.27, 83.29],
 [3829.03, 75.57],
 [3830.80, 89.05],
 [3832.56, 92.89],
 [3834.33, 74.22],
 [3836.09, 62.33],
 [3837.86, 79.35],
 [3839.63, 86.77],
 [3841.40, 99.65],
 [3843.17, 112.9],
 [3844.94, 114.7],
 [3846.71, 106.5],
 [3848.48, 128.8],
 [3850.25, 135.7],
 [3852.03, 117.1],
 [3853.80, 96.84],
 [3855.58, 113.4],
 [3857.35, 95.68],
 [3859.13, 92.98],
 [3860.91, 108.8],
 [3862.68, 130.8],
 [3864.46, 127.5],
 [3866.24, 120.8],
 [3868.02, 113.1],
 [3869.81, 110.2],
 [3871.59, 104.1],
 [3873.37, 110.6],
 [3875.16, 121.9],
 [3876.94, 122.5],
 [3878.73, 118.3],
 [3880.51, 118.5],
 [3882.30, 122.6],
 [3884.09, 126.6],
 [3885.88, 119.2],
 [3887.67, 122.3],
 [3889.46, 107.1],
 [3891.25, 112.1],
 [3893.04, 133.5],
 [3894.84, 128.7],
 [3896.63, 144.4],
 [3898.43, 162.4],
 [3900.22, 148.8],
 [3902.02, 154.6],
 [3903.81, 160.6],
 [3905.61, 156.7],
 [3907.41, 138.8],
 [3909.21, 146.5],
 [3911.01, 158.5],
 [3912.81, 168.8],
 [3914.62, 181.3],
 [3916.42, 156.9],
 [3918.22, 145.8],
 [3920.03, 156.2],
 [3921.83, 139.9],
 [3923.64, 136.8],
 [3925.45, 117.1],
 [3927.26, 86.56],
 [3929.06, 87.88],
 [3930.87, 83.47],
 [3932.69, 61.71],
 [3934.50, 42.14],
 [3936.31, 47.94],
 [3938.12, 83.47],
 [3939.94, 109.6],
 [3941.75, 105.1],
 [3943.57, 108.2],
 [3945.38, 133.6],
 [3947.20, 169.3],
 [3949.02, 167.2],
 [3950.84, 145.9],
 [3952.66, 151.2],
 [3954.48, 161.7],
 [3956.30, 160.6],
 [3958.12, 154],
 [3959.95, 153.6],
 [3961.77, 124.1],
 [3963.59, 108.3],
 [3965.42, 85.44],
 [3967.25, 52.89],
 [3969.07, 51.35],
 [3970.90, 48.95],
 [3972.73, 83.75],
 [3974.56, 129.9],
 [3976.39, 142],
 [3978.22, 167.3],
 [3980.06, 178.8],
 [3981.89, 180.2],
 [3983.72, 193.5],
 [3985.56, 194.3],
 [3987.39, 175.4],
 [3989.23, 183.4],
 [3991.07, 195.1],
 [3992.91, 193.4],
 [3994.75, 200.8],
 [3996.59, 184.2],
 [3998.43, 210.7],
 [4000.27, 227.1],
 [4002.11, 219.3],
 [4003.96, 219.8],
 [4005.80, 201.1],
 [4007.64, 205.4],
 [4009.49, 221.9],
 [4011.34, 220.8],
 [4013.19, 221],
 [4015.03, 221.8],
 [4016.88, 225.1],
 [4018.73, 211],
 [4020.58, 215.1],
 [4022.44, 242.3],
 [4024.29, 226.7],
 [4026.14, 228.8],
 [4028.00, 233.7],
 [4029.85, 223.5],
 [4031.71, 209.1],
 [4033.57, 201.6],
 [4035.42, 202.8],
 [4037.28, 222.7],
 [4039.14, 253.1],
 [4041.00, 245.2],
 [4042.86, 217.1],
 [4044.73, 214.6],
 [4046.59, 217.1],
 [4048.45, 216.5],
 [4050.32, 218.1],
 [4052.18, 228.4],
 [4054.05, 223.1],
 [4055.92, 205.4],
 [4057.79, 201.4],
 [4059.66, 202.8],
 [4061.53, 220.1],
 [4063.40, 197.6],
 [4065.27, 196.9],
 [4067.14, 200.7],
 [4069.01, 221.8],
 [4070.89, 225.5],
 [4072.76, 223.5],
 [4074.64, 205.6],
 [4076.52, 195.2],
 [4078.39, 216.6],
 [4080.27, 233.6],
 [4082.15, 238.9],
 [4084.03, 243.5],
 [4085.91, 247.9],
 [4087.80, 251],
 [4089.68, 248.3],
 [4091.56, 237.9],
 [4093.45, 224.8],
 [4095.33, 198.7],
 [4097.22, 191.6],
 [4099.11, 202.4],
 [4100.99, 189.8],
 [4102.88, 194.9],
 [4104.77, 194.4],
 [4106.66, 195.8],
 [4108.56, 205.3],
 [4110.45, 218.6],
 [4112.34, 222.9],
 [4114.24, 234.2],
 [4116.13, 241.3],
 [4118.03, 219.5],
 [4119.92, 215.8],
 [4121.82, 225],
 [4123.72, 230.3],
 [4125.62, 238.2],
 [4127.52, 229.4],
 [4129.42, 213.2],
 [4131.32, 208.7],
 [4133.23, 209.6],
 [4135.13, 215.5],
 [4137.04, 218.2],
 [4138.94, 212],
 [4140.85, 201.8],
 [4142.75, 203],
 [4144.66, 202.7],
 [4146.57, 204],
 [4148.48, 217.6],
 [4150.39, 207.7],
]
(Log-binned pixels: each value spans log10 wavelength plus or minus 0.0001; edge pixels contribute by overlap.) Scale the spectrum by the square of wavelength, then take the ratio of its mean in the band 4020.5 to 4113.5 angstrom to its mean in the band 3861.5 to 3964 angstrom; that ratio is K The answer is 1.84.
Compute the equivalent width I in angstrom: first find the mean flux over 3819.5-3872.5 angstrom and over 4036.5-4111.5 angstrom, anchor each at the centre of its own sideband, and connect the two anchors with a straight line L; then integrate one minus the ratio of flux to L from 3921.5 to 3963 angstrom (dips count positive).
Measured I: 9.0 angstrom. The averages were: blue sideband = 101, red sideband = 217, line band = 118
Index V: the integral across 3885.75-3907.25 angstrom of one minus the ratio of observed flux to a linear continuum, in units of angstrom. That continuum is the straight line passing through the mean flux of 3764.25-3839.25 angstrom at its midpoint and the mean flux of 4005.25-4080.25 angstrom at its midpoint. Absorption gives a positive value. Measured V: 2.8 angstrom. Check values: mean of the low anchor 120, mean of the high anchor 217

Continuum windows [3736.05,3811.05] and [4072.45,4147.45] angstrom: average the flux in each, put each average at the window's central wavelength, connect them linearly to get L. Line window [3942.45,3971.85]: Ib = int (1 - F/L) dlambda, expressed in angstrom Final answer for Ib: 8.8 angstrom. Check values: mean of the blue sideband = 127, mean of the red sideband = 218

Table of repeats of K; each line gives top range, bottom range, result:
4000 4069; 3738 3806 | 1.96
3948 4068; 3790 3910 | 1.76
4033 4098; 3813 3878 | 2.37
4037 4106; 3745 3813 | 1.94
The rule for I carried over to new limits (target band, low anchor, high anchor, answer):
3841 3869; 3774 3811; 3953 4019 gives 6.5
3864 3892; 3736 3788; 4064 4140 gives 7.2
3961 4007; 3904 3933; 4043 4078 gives 3.7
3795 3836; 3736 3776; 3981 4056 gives 9.4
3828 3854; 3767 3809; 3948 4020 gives 8.7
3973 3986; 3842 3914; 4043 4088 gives 0.9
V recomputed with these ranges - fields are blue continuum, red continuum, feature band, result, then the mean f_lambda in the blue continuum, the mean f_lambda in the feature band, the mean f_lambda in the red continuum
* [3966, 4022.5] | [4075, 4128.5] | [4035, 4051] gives -2.0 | 180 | 224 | 221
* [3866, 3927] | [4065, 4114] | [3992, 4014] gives -3.7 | 135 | 210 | 217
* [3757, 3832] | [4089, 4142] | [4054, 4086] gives -2.1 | 124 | 216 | 215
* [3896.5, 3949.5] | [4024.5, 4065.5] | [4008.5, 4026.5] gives -2.3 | 128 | 223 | 218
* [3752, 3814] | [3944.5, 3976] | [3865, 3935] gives -0.5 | 134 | 127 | 123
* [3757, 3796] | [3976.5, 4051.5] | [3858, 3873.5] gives 4.8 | 136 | 113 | 210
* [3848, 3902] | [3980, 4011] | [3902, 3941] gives 6.9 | 121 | 123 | 200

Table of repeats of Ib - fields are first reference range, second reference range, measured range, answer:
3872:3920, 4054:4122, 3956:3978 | 7.7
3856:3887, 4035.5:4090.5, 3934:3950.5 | 4.8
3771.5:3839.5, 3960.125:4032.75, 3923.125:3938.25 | 7.4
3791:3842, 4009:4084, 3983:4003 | -0.6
